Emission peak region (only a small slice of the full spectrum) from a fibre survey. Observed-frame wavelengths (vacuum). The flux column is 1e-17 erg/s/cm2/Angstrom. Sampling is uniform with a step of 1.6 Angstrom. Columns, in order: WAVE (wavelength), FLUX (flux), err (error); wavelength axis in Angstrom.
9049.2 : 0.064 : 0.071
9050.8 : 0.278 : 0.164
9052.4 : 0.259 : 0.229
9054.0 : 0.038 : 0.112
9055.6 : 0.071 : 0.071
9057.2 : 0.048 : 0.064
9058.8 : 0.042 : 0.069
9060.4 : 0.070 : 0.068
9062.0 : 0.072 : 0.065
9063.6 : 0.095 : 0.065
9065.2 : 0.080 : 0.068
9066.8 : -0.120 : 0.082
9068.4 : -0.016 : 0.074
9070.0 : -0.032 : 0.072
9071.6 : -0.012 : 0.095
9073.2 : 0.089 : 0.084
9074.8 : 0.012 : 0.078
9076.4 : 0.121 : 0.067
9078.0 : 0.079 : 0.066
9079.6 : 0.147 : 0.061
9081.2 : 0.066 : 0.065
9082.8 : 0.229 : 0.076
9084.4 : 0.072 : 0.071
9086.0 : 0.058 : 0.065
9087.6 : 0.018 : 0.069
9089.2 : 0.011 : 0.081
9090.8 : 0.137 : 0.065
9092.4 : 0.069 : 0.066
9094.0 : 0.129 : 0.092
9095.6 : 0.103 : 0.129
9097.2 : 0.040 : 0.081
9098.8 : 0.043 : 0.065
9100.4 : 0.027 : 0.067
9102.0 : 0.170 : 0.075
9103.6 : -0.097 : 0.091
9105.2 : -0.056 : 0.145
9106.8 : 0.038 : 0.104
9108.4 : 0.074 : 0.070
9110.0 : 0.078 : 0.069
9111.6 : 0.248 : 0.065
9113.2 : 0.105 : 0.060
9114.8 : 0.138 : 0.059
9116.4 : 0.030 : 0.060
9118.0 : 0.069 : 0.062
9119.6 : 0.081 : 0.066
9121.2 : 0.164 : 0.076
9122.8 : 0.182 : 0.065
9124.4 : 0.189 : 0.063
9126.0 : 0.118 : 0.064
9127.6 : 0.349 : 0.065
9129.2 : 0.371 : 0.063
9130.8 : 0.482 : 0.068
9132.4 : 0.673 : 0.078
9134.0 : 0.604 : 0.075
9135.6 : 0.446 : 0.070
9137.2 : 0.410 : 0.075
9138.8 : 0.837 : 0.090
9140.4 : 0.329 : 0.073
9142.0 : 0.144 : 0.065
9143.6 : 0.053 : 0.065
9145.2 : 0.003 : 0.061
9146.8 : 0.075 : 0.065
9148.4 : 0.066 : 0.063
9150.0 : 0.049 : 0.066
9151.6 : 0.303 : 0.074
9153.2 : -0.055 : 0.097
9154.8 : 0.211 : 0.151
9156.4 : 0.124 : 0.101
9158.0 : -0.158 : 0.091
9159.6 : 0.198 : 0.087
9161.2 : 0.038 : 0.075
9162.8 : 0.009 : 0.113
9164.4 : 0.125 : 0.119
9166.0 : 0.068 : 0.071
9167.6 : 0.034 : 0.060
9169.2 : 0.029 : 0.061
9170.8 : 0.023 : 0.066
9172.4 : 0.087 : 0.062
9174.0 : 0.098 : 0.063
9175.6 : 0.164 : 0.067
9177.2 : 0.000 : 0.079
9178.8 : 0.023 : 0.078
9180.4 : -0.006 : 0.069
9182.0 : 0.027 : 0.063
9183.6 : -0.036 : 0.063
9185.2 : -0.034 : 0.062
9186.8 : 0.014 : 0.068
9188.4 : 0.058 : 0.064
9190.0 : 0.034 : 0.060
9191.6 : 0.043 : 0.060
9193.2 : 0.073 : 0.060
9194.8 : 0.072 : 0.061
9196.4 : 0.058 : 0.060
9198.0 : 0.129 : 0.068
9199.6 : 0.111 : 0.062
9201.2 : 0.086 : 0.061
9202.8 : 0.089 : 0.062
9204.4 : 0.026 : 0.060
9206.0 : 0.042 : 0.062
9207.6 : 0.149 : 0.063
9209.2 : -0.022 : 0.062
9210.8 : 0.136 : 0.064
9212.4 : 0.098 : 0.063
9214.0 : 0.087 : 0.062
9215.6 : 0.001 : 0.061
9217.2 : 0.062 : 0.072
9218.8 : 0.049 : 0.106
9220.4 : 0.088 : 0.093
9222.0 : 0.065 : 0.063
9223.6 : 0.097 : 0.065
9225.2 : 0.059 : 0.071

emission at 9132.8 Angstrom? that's [O II] 3727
